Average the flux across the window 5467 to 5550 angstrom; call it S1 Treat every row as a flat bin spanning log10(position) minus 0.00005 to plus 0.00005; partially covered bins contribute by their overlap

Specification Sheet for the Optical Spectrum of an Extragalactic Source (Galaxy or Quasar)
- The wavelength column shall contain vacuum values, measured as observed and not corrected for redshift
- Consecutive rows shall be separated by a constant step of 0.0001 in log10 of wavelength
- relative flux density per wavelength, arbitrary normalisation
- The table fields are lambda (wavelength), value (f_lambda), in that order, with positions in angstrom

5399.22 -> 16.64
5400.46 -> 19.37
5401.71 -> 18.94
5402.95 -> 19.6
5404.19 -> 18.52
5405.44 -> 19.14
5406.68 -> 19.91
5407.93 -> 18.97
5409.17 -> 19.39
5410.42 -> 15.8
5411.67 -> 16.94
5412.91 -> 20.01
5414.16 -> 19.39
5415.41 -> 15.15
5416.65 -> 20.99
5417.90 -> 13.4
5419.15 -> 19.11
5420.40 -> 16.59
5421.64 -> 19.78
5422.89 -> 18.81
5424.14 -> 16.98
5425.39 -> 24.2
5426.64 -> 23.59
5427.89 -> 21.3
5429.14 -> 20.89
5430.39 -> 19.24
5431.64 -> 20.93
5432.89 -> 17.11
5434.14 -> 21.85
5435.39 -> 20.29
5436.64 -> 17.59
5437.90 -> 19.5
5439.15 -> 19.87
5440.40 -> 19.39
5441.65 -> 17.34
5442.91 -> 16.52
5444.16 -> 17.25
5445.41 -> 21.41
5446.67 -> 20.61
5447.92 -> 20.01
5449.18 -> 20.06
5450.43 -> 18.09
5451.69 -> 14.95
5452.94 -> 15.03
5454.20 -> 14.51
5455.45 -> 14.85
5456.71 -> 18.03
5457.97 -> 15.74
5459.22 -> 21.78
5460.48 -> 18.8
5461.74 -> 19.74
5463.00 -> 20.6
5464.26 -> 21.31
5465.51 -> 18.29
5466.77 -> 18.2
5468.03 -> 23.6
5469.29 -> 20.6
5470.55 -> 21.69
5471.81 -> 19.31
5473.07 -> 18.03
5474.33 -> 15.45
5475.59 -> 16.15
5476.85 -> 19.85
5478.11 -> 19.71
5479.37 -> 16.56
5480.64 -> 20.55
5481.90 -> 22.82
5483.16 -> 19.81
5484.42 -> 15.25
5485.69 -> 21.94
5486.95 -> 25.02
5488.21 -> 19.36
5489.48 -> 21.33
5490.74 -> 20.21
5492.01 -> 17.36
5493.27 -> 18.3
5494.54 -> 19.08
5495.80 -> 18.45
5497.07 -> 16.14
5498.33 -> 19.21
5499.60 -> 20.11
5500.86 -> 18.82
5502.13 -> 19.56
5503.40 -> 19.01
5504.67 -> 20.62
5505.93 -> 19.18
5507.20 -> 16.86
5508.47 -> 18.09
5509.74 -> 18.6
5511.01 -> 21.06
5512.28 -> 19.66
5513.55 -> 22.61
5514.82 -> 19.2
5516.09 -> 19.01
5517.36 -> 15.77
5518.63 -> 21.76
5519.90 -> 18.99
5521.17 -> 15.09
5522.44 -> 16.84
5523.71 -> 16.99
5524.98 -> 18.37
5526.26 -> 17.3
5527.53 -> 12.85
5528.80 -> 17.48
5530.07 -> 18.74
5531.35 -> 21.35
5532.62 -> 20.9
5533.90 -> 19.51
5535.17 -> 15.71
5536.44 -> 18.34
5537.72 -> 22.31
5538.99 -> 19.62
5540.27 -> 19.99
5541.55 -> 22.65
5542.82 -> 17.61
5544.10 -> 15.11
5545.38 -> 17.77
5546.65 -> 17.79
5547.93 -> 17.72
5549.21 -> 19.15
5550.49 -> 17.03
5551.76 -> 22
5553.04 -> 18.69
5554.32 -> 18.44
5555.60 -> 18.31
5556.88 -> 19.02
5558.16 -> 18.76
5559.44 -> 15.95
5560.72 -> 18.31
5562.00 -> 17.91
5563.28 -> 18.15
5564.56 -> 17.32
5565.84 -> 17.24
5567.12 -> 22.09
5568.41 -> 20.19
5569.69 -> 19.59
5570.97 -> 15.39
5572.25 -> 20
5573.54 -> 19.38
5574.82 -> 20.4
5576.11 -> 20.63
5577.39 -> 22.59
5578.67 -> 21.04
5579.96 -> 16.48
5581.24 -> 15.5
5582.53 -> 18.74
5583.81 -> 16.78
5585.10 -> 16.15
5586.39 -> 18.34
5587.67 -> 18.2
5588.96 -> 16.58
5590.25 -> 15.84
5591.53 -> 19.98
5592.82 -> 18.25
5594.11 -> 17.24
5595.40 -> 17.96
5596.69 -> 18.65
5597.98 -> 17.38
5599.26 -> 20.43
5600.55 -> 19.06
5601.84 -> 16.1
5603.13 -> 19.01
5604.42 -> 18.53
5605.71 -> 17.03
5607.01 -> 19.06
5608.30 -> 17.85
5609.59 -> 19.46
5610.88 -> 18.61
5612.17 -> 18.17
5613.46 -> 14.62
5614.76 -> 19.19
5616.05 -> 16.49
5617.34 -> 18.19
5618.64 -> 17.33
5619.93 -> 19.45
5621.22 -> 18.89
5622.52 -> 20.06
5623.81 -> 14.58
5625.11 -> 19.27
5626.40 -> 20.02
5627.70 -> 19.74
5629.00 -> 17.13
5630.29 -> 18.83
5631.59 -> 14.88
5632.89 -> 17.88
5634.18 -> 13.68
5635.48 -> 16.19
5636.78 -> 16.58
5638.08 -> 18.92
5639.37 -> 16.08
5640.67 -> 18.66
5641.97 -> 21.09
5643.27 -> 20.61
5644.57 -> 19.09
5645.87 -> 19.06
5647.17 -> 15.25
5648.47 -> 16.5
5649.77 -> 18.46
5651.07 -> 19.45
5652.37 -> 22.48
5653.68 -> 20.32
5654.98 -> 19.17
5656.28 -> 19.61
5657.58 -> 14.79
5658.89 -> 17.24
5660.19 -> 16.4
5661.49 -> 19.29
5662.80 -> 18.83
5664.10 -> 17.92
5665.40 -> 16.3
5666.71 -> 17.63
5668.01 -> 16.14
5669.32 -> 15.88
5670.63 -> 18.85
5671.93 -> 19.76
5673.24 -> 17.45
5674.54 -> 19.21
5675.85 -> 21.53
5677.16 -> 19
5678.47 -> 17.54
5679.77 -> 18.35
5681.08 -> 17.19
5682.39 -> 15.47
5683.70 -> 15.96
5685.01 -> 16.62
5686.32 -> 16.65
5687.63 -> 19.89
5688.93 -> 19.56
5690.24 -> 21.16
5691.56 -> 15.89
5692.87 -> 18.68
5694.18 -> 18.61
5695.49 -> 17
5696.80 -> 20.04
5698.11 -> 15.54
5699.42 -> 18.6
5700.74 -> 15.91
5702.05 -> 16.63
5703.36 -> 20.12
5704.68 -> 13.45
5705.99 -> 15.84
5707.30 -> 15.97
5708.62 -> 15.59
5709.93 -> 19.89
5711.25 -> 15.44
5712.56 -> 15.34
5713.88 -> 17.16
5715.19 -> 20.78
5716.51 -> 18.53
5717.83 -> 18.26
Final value 19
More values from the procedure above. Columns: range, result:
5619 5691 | 18.1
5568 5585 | 18.9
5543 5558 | 18.3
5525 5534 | 18.2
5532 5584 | 18.8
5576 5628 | 18.2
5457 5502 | 19.4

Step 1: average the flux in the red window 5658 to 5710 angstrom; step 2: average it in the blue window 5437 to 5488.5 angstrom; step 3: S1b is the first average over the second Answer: 0.9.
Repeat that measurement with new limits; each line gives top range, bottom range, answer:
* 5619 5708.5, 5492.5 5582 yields 0.96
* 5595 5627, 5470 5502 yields 0.95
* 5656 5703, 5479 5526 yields 0.93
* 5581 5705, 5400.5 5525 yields 0.95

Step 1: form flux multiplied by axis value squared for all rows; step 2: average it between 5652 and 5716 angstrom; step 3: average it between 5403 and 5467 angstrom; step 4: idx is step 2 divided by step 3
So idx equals 1.04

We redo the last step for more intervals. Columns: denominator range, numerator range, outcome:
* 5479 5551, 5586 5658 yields 1.00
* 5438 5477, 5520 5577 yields 1.03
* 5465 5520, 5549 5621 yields 0.98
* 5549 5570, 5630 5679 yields 1.00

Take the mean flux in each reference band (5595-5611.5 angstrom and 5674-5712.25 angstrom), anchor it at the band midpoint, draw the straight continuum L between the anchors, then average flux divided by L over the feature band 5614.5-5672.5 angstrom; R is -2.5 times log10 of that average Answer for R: 0.00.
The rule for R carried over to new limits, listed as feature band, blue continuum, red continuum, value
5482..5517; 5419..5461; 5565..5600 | -0.04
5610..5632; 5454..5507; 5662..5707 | 0.01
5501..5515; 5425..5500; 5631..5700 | -0.03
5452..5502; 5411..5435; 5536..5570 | 0.00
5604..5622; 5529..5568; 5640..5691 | 0.03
